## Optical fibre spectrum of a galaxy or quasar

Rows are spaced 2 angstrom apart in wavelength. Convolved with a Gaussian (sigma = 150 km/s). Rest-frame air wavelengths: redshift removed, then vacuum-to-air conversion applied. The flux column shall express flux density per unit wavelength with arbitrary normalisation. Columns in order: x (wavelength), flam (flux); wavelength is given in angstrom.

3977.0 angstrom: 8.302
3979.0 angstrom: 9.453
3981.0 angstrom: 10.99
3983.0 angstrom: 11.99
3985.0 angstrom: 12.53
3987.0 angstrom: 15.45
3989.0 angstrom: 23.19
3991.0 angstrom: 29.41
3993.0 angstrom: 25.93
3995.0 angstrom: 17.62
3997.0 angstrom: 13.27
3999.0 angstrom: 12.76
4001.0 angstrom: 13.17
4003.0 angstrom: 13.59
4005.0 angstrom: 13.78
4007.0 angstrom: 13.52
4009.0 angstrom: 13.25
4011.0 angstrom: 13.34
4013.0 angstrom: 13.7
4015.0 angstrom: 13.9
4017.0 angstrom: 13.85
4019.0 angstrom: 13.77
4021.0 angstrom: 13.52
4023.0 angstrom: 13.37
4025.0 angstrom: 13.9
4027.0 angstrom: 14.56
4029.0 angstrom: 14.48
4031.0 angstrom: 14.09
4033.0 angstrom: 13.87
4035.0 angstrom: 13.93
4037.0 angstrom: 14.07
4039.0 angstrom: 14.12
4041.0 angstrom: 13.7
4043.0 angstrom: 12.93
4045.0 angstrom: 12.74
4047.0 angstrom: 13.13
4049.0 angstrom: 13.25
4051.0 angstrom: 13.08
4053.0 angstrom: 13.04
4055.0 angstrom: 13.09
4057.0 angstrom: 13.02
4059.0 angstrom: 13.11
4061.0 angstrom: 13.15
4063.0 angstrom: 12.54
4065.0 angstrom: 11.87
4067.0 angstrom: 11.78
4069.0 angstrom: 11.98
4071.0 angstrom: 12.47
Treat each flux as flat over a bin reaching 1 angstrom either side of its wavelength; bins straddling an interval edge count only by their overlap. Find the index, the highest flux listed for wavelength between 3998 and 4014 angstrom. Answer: 13.78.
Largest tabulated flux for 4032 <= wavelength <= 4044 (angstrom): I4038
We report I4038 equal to 14.12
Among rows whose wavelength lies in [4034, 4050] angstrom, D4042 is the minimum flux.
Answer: 12.74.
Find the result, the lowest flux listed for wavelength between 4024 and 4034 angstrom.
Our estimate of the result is 13.87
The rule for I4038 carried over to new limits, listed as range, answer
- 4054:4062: 13.15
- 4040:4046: 13.7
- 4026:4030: 14.56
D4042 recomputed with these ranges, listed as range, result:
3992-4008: 12.76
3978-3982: 9.453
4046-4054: 13.04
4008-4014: 13.25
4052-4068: 11.78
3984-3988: 12.53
